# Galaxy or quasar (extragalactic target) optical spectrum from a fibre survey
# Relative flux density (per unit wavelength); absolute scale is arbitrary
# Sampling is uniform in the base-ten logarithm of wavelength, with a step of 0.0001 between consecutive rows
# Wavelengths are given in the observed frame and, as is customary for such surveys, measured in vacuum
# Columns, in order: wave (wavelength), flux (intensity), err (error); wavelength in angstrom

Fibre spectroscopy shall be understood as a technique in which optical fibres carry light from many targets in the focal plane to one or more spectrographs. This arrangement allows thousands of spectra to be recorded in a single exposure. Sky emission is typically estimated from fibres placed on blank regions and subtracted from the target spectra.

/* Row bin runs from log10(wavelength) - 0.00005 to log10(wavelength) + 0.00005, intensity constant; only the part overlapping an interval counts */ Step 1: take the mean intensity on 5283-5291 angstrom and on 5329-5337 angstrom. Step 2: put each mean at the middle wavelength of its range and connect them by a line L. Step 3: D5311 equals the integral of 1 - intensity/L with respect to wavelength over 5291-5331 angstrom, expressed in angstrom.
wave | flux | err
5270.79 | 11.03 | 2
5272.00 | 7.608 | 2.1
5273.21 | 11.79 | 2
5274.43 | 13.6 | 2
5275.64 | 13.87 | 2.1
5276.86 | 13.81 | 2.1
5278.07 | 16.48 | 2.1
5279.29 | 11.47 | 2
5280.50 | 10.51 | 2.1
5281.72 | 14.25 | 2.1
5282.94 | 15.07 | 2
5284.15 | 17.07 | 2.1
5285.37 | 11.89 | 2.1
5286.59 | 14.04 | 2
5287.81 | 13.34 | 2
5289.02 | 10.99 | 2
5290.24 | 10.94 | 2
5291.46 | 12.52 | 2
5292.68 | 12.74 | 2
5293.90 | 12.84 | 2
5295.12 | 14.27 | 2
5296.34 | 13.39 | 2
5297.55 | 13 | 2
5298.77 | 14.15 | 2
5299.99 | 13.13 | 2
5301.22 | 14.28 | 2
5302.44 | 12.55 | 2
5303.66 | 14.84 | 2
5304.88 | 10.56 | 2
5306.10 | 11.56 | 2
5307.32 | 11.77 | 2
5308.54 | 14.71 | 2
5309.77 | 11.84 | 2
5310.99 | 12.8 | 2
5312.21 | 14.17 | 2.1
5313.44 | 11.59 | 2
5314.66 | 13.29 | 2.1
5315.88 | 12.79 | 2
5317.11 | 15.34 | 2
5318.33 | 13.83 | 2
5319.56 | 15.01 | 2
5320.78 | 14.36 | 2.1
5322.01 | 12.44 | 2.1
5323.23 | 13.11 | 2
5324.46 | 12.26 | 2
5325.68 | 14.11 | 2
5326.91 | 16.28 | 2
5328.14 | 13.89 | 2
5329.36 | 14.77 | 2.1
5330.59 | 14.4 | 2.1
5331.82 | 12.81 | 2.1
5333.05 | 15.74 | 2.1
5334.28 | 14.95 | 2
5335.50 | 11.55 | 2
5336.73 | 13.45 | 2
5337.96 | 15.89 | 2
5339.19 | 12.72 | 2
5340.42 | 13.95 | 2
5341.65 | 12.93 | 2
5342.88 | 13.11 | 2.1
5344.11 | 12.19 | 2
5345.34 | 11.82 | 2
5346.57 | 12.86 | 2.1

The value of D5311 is 0.5 angstrom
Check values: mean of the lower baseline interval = 13.2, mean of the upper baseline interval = 13.9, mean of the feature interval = 13.4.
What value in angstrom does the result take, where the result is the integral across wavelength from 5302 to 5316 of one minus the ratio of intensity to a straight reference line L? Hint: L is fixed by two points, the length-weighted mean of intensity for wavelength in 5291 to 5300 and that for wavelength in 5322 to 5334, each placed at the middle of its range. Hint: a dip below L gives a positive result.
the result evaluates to 0.9 angstrom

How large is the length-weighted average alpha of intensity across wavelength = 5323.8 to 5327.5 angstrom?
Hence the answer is 14.2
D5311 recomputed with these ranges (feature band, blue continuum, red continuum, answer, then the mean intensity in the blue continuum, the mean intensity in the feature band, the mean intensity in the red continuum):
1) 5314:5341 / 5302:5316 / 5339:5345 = -2.3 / 12.7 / 13.9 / 12.9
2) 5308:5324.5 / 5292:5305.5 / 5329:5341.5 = 0.2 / 13.2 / 13.4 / 14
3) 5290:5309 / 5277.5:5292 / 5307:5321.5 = 0.5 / 13.2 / 13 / 13.5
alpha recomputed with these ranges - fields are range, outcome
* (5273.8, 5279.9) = 13.8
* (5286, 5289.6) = 12.8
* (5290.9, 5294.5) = 12.7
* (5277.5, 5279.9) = 13.9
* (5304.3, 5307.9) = 11.3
